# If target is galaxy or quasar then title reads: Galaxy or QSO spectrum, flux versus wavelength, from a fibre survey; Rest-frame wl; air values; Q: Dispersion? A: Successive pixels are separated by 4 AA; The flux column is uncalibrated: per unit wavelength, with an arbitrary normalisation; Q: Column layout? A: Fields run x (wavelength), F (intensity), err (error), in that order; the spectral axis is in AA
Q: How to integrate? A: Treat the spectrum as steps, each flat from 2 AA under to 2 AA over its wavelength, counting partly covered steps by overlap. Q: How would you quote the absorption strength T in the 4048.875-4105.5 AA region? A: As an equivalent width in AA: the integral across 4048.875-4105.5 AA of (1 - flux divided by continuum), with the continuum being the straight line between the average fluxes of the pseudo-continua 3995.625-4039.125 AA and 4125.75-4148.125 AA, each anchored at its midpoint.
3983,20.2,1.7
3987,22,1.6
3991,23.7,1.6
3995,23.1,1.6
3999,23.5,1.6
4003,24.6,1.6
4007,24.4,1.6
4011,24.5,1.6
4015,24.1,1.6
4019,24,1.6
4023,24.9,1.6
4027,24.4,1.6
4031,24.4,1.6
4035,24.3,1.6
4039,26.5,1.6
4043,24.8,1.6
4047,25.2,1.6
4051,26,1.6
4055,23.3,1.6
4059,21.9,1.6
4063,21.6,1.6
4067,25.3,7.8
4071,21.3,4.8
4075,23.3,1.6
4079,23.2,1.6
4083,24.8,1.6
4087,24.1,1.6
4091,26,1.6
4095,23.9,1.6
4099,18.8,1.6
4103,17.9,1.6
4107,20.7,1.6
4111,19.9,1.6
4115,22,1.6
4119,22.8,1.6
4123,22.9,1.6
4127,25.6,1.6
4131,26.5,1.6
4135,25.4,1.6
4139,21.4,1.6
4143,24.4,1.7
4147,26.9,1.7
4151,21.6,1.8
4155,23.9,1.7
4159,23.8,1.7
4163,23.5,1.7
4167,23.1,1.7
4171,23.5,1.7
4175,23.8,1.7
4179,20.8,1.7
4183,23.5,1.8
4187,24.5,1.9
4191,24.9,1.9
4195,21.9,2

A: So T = 3.94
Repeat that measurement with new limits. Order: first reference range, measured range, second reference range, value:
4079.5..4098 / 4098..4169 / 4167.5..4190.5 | 2.64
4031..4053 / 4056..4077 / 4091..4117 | 0.76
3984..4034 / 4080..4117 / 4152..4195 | 2.49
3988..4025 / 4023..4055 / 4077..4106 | -2.01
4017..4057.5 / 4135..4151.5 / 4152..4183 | -0.36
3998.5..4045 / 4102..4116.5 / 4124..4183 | 2.33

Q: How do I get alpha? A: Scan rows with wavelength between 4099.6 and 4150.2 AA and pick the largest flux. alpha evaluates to 26.9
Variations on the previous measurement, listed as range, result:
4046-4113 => 26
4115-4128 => 25.6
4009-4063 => 26.5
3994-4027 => 24.9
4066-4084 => 25.3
